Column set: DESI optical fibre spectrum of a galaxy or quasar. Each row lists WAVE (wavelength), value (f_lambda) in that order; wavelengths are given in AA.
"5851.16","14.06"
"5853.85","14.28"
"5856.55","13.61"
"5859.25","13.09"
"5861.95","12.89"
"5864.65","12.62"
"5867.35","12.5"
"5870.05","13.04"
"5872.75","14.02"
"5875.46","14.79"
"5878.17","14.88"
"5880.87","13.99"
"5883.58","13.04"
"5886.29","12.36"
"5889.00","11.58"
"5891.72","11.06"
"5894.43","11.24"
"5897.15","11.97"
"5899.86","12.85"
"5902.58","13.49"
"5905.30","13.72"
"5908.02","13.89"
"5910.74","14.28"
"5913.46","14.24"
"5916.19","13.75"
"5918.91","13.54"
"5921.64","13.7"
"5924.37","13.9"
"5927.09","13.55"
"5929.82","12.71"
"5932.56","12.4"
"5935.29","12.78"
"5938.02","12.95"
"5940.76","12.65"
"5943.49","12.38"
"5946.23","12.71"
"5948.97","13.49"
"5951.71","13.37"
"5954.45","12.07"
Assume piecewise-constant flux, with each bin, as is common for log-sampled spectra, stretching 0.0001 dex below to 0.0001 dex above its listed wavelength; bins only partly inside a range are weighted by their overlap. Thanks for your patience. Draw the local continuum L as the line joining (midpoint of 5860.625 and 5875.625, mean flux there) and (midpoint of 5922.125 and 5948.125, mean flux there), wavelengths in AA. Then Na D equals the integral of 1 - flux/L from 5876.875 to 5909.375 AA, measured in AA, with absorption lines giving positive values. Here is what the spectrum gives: 0.7 AA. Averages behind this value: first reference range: 13.2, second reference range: 12.9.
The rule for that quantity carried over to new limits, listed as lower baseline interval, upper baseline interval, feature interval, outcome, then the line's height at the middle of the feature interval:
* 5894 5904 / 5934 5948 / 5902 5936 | -2.6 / 12.6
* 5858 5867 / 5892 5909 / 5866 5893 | -0.7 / 12.8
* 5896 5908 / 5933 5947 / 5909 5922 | -1.0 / 13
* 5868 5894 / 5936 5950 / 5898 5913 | -0.7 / 13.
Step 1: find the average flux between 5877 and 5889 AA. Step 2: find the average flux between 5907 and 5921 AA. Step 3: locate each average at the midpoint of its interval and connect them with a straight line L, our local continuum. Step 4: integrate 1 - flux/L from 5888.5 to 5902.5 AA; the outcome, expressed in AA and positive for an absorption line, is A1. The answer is 1.7 AA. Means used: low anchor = 13.3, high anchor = 13.9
